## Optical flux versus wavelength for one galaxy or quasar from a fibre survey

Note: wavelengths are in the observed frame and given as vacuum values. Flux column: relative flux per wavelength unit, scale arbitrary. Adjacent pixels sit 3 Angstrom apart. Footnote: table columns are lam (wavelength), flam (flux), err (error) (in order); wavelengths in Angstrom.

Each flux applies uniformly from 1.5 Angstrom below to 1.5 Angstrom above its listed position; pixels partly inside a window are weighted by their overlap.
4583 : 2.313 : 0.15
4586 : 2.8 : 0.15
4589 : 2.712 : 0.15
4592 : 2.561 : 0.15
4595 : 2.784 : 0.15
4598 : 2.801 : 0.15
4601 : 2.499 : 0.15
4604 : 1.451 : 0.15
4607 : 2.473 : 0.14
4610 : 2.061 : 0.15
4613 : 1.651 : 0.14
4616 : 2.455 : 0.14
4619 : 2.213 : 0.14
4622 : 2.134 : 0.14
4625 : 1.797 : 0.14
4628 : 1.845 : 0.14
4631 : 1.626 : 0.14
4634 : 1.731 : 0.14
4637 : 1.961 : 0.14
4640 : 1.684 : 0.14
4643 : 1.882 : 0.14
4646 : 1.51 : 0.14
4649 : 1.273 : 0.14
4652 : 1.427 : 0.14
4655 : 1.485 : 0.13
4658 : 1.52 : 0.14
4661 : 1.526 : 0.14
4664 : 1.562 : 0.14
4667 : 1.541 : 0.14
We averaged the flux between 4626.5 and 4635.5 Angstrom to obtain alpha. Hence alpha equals 1.73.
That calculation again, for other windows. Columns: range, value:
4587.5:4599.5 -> 2.71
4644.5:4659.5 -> 1.44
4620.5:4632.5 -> 1.85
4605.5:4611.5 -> 2.27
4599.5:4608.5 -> 2.14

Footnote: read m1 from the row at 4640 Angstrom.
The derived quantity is 1.684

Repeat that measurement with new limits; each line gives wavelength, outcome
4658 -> 1.52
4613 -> 1.651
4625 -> 1.797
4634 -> 1.731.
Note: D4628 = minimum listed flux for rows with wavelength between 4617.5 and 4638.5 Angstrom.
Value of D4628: 1.626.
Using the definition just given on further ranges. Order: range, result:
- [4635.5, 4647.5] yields 1.51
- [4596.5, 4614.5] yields 1.451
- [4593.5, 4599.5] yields 2.784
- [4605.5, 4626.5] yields 1.651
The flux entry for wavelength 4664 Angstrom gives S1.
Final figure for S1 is 1.562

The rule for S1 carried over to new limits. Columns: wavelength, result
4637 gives 1.961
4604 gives 1.451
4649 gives 1.273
